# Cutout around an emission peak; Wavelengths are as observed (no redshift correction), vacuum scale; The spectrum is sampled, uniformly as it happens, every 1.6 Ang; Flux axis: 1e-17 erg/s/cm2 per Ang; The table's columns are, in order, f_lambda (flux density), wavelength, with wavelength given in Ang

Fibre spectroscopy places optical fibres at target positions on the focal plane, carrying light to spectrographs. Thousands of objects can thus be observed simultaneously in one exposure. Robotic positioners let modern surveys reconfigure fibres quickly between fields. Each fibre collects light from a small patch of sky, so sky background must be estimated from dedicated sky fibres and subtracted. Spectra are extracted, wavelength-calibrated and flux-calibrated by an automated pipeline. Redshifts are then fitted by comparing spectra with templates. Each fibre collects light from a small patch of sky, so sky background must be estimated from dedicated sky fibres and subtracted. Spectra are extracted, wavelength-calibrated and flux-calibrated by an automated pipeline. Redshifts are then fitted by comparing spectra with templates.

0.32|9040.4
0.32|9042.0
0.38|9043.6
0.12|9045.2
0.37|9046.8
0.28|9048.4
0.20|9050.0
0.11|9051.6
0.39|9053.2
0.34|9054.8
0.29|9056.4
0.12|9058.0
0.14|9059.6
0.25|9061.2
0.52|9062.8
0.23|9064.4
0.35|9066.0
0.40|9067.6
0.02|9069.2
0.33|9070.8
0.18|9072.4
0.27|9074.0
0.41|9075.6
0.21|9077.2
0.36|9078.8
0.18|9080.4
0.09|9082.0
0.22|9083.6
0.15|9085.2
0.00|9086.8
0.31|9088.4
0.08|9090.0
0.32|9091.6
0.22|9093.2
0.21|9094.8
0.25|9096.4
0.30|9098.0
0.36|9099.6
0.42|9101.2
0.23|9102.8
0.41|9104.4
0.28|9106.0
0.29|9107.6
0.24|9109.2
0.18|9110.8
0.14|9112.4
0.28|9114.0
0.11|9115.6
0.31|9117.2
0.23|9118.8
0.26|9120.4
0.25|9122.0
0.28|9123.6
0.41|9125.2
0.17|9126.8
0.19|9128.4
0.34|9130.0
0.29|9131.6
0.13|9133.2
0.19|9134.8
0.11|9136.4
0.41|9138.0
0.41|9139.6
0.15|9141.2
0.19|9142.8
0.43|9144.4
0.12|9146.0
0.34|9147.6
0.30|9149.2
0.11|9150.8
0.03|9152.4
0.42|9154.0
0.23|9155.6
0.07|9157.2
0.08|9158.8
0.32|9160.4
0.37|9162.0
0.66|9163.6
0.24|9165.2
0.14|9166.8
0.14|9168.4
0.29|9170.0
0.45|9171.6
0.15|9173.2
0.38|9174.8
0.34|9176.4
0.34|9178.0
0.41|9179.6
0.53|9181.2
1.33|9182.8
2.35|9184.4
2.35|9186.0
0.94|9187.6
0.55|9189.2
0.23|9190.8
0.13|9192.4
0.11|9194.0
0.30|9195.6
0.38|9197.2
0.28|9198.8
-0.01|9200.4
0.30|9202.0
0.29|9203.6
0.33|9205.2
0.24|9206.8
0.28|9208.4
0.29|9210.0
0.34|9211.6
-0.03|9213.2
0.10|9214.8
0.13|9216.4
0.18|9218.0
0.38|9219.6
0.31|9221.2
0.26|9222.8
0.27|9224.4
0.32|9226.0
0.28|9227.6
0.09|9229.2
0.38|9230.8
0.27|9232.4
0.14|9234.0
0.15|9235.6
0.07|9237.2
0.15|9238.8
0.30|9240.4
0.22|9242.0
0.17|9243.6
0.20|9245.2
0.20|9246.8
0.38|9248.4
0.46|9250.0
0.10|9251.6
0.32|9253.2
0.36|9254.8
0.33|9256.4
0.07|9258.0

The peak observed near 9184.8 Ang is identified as H-beta 4861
